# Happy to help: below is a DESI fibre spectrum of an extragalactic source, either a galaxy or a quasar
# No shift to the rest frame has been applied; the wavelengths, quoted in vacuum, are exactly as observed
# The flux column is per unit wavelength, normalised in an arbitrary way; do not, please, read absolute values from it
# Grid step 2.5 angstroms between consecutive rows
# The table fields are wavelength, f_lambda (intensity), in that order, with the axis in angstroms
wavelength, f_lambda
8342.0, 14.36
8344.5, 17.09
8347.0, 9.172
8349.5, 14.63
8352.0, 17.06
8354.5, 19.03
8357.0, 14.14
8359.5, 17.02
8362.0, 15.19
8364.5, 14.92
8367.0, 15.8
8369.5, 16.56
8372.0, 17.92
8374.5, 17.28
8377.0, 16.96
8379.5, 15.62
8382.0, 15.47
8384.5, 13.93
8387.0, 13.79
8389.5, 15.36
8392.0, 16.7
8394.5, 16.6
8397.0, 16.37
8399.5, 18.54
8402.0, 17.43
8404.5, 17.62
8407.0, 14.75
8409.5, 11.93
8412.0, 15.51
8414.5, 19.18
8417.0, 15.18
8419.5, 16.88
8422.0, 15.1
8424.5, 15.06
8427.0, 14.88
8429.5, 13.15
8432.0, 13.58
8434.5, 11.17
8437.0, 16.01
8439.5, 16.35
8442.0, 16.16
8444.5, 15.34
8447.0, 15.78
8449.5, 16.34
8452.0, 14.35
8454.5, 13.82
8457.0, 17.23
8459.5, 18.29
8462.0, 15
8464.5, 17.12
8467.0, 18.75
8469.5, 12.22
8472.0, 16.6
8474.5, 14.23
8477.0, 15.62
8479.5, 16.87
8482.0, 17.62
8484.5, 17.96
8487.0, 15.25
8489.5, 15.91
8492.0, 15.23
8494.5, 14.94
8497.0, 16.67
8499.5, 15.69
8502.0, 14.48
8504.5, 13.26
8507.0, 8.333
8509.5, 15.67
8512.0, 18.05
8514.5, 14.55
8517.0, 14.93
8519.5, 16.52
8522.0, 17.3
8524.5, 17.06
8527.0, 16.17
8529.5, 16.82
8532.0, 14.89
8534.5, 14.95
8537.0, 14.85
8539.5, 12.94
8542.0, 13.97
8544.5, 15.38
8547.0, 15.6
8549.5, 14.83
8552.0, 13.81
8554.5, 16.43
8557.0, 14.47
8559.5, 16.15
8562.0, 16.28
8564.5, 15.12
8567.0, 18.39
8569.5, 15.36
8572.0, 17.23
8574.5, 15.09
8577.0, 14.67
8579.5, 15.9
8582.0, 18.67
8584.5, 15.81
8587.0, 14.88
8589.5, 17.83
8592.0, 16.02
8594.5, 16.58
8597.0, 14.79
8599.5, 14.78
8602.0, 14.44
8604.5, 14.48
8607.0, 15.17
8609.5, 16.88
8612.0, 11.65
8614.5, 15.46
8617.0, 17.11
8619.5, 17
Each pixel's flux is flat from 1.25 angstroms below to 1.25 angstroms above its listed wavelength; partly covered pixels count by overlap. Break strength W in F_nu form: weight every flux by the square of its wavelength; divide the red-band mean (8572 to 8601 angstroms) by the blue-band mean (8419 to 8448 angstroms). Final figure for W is 1.1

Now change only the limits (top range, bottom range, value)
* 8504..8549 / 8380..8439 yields 1.01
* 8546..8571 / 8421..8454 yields 1.09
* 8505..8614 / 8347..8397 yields 1.02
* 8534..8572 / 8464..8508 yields 1.01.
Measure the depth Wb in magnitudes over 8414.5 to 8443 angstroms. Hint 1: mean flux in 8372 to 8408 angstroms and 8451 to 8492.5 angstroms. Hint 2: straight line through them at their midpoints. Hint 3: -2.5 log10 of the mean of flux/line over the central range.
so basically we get 0.08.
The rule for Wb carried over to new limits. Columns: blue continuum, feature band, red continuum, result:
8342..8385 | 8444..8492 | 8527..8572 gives -0.03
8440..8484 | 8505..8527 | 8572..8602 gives 0.05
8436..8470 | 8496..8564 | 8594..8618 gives 0.02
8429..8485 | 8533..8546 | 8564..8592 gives 0.12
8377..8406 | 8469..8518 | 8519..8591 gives 0.05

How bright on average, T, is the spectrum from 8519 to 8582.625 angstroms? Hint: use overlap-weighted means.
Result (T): 15.7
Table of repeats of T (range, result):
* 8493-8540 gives 15.2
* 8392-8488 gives 15.8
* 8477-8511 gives 15.3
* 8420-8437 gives 14.1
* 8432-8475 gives 15.5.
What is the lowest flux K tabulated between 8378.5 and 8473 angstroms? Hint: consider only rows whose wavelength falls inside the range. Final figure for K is 11.17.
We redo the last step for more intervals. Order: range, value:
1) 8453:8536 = 8.333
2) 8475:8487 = 15.25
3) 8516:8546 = 12.94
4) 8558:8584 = 14.67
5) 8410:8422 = 15.1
